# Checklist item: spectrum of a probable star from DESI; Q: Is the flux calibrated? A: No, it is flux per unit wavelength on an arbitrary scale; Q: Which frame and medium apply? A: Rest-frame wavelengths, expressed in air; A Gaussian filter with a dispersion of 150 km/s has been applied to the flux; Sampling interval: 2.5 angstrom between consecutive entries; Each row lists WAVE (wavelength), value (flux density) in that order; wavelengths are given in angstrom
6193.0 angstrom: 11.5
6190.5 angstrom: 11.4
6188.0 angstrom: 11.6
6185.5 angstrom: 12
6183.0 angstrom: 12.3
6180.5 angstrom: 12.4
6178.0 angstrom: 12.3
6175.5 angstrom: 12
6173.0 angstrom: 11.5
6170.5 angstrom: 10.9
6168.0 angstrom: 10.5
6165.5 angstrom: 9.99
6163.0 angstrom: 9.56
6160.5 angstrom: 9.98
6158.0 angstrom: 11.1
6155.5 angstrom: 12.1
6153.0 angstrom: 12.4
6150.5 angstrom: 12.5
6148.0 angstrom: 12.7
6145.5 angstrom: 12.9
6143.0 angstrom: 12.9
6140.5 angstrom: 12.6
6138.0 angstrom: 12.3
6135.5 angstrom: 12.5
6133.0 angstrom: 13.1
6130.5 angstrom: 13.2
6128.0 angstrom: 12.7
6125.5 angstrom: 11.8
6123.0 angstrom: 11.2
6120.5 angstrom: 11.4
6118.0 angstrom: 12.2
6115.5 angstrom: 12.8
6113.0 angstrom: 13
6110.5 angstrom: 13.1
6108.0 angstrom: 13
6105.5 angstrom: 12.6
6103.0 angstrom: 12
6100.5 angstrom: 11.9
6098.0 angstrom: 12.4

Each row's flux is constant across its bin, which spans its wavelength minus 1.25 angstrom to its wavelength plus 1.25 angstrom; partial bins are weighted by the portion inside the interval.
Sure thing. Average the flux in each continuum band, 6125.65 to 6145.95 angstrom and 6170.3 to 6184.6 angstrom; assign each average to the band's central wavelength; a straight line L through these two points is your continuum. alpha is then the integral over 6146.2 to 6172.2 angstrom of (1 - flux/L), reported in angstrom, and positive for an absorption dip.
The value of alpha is 2.3 angstrom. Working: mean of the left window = 12.7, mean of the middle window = 11.2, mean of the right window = 12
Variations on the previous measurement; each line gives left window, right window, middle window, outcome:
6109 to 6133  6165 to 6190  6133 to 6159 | -0.84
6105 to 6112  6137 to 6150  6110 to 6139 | 0.89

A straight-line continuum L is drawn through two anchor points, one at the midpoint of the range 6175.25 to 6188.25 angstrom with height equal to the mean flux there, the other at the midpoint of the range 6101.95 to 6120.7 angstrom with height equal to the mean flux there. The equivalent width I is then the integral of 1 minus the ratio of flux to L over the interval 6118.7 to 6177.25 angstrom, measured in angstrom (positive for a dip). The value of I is 2.52 angstrom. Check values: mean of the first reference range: 12.6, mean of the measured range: 11.8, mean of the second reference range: 12.1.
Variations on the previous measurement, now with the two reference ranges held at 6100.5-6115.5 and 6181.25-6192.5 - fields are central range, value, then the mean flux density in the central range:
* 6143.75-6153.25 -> -0.3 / 12.7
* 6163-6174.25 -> 1.3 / 10.6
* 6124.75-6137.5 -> -0.3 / 12.7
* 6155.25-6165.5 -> 1.4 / 10.5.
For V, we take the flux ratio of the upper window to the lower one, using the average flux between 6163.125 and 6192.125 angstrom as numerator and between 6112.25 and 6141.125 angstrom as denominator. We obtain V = 0.9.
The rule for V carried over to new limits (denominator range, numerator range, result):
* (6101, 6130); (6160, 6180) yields 0.88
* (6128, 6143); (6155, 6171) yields 0.82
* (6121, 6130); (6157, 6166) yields 0.85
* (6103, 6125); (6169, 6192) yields 0.95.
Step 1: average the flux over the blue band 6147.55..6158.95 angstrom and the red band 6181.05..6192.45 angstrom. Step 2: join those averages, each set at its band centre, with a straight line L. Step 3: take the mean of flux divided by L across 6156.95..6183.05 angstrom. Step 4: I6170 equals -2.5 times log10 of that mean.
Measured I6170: 0.09 mag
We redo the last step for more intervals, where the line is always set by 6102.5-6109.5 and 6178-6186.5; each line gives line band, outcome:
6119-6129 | 0.07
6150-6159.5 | 0.04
